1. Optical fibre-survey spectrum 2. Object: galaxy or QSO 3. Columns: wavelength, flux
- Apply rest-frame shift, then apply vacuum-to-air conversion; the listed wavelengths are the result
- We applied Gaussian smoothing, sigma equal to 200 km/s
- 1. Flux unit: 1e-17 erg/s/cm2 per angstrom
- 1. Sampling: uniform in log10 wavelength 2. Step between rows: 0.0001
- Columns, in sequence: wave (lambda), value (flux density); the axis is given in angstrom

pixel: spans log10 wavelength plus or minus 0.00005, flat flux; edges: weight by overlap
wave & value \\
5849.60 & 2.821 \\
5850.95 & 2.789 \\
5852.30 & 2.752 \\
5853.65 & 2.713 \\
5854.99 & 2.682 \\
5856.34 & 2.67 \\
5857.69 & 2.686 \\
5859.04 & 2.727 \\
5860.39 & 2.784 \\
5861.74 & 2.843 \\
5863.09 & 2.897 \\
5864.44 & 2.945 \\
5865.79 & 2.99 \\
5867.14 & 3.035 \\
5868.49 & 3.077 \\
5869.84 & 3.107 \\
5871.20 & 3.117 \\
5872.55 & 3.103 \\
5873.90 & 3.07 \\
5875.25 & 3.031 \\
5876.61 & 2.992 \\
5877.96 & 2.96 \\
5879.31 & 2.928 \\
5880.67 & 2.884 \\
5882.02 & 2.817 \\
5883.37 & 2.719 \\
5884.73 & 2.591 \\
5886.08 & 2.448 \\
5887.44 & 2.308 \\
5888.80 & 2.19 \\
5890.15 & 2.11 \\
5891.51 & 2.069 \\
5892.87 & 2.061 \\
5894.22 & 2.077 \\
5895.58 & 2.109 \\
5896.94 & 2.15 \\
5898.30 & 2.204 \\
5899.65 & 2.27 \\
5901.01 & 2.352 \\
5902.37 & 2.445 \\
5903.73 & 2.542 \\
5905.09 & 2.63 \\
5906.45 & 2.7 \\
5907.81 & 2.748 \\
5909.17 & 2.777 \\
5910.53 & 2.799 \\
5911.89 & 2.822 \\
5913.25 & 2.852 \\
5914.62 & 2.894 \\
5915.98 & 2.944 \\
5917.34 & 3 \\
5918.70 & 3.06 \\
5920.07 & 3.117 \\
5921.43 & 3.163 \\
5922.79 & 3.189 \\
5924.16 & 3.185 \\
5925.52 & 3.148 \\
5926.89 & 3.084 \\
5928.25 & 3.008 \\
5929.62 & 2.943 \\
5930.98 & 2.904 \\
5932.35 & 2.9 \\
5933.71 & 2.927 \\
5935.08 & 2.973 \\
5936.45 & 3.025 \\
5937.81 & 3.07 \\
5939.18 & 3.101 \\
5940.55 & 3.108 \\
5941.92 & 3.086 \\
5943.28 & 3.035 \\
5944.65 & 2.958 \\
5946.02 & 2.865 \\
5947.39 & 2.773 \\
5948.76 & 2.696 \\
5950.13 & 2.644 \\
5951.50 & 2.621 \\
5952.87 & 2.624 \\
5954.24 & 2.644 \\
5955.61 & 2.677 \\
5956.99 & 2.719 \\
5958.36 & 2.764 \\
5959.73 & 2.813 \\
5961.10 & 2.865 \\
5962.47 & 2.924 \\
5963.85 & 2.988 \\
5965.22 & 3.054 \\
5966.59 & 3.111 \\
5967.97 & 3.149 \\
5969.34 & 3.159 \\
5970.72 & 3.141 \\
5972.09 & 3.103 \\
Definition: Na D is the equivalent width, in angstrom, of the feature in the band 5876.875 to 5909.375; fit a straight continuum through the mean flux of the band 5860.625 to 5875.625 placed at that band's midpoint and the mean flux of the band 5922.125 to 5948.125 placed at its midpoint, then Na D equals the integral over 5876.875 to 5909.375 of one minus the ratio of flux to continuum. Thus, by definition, 5.9 angstrom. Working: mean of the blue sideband 3.01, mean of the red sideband 3.01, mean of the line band 2.46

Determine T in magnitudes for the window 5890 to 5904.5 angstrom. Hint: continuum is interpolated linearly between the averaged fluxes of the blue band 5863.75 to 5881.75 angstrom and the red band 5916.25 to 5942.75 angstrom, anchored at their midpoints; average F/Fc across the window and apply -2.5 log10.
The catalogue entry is 0.34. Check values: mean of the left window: 3.01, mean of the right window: 3.05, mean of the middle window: 2.22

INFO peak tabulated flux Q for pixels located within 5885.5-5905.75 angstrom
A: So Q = 2.63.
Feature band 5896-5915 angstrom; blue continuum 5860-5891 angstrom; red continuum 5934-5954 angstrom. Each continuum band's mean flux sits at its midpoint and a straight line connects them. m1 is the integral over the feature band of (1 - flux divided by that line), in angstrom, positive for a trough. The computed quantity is 1.86 angstrom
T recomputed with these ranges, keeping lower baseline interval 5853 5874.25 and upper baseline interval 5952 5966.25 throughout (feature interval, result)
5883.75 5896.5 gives 0.28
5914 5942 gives -0.07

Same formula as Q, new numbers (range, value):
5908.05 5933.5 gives 3.189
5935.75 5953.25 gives 3.108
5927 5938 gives 3.07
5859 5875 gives 3.117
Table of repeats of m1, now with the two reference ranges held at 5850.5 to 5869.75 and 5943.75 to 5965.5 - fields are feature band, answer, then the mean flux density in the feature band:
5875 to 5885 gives -0.2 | 2.87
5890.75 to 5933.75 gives 1.4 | 2.72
